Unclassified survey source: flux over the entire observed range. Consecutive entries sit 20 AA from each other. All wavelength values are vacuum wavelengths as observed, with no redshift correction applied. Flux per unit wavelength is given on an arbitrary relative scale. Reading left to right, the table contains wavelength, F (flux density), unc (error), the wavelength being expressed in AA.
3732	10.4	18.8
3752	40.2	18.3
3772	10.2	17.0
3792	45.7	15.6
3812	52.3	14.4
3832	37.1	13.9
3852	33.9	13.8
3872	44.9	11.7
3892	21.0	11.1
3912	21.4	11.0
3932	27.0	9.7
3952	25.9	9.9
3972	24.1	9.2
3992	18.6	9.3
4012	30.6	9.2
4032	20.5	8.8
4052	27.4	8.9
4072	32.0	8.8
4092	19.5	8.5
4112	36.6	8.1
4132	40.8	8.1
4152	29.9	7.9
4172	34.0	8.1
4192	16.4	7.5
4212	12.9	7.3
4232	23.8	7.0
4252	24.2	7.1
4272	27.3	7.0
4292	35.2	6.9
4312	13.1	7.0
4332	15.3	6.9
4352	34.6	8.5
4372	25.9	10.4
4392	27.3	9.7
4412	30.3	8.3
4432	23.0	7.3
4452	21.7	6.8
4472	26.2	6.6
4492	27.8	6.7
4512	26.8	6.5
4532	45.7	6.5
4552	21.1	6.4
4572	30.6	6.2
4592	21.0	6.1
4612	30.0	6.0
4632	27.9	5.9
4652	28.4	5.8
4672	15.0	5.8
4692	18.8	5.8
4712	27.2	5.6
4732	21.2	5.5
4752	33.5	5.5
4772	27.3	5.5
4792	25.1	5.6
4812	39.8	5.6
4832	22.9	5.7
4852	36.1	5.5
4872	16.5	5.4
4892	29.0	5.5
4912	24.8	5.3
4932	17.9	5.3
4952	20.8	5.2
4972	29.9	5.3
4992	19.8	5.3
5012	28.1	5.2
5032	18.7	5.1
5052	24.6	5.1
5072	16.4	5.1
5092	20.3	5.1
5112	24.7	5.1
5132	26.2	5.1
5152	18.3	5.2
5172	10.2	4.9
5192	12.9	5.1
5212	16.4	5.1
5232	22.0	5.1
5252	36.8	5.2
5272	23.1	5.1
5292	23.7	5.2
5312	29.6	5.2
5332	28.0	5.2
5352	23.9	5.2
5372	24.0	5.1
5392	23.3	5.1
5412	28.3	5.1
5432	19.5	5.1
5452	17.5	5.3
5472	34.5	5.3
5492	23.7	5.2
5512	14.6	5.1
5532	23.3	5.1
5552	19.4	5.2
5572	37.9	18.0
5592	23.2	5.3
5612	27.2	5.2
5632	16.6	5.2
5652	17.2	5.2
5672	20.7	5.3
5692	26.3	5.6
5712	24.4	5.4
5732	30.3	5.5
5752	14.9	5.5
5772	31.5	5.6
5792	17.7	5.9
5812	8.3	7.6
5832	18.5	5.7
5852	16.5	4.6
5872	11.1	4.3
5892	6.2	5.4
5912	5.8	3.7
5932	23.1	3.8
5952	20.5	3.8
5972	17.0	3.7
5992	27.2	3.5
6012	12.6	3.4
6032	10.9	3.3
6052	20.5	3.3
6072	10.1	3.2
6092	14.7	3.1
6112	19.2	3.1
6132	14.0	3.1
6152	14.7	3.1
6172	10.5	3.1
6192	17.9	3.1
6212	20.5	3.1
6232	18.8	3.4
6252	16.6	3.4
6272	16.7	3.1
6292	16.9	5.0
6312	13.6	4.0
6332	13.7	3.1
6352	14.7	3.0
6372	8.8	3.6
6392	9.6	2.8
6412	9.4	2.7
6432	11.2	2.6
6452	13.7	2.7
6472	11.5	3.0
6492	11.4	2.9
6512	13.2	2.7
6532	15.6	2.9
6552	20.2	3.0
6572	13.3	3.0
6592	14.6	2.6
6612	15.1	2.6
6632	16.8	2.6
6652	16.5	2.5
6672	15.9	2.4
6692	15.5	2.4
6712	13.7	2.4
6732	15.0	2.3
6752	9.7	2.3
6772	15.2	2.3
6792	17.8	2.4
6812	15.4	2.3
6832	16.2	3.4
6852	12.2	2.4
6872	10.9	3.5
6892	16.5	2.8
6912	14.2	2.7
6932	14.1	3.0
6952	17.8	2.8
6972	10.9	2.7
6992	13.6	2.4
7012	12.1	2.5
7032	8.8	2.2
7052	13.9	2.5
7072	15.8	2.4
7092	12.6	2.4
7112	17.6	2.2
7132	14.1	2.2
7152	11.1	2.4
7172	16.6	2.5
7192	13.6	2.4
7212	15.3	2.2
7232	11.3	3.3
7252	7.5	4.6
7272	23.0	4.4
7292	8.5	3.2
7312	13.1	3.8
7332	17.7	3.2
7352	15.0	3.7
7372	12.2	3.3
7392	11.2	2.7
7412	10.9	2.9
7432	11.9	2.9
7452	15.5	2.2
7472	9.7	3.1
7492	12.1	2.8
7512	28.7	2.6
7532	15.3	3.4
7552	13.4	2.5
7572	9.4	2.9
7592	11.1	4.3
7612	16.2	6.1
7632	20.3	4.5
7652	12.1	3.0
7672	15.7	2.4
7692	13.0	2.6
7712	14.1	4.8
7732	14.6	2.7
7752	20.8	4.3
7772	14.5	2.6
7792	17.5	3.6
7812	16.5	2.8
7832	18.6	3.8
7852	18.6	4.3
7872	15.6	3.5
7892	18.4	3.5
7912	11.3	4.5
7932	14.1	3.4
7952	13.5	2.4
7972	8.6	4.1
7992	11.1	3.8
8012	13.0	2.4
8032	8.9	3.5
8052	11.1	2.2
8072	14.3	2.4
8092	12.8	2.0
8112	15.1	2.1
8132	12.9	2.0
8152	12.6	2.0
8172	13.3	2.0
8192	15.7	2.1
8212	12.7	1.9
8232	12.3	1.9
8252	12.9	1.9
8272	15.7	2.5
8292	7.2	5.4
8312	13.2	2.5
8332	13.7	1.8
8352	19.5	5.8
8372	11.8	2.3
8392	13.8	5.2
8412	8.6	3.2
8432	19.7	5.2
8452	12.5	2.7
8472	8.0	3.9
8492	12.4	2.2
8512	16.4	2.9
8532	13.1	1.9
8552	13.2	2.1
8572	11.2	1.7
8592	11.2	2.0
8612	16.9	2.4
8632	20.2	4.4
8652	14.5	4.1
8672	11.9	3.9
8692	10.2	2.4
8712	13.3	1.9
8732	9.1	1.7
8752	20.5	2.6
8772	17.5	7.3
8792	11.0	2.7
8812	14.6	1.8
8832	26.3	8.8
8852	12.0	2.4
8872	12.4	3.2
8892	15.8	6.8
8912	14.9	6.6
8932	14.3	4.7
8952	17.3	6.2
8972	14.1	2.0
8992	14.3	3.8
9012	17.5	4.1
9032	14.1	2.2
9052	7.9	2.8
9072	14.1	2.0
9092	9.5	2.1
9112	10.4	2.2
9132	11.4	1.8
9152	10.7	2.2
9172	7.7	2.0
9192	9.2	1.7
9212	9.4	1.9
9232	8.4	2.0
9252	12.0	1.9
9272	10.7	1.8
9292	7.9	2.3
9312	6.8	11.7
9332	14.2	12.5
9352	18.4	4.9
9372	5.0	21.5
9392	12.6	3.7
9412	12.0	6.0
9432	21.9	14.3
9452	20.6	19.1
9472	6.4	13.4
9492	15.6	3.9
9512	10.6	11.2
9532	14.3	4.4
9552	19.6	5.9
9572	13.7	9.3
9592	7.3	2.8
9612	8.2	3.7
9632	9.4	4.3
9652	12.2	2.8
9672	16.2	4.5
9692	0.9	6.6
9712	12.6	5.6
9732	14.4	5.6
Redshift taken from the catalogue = 1.02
